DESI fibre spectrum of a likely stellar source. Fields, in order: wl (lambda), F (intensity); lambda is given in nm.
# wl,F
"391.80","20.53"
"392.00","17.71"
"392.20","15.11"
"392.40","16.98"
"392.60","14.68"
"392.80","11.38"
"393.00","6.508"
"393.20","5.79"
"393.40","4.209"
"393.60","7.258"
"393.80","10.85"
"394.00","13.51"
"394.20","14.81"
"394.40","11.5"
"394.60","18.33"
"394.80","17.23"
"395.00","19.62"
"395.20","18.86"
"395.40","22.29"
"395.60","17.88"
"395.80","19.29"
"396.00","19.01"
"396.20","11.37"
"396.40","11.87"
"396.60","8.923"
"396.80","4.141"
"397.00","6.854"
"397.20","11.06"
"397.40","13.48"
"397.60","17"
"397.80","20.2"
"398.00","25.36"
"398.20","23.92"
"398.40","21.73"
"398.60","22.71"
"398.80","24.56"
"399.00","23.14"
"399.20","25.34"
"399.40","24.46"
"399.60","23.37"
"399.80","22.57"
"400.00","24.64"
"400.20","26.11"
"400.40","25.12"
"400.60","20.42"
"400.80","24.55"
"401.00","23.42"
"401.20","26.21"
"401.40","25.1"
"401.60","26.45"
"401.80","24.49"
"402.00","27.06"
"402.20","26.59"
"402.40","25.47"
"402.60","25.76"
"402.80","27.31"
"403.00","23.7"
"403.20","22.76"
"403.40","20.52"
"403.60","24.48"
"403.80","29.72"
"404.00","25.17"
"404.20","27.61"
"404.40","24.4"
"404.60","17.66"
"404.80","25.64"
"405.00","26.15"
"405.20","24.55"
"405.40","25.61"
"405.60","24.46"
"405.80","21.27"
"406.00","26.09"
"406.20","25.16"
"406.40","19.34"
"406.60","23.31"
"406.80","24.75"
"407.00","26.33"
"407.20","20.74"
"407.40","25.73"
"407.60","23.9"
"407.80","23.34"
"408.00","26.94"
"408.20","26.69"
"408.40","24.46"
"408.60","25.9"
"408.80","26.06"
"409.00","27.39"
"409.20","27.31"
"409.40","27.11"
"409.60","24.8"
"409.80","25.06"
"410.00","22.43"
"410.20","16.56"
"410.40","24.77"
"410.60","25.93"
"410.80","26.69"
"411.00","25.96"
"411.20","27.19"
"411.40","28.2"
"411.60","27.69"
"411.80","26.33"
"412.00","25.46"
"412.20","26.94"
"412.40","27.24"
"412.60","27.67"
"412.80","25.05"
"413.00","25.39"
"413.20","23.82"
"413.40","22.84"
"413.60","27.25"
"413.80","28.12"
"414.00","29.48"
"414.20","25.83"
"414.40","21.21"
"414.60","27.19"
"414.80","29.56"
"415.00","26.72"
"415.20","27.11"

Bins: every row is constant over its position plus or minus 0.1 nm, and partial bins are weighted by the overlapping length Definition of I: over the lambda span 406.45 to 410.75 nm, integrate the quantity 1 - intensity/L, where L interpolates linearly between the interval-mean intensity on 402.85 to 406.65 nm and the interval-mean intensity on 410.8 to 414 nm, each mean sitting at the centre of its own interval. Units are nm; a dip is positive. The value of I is 0.10 nm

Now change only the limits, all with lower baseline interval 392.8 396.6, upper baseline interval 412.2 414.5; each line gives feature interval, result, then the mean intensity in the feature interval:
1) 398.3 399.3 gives -0.43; 23.5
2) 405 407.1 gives -0.31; 24.2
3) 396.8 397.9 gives 0.19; 12.8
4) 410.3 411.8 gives -0.14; 26.6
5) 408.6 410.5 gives -0.11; 24.7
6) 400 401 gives -0.38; 24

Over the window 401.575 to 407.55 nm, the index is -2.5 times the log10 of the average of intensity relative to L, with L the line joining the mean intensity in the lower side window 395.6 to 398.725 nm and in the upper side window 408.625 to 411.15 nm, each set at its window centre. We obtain -0.16 mag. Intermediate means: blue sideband 15.9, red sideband 25.1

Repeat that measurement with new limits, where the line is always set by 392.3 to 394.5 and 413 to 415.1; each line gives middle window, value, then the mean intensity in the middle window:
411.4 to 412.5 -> -0.097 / 26.9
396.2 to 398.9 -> -0.153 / 16.1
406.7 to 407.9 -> -0.146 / 24.1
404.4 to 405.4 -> -0.227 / 23.8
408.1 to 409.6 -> -0.181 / 26.3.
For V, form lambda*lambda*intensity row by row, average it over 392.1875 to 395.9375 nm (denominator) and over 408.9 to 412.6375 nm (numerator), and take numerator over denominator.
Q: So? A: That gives 2.0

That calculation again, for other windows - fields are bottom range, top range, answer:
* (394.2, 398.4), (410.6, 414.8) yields 1.78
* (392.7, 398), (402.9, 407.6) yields 1.89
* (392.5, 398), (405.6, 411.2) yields 1.95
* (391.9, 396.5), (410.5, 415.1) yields 2.04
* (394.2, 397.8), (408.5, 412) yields 1.86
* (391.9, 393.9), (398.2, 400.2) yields 2.22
